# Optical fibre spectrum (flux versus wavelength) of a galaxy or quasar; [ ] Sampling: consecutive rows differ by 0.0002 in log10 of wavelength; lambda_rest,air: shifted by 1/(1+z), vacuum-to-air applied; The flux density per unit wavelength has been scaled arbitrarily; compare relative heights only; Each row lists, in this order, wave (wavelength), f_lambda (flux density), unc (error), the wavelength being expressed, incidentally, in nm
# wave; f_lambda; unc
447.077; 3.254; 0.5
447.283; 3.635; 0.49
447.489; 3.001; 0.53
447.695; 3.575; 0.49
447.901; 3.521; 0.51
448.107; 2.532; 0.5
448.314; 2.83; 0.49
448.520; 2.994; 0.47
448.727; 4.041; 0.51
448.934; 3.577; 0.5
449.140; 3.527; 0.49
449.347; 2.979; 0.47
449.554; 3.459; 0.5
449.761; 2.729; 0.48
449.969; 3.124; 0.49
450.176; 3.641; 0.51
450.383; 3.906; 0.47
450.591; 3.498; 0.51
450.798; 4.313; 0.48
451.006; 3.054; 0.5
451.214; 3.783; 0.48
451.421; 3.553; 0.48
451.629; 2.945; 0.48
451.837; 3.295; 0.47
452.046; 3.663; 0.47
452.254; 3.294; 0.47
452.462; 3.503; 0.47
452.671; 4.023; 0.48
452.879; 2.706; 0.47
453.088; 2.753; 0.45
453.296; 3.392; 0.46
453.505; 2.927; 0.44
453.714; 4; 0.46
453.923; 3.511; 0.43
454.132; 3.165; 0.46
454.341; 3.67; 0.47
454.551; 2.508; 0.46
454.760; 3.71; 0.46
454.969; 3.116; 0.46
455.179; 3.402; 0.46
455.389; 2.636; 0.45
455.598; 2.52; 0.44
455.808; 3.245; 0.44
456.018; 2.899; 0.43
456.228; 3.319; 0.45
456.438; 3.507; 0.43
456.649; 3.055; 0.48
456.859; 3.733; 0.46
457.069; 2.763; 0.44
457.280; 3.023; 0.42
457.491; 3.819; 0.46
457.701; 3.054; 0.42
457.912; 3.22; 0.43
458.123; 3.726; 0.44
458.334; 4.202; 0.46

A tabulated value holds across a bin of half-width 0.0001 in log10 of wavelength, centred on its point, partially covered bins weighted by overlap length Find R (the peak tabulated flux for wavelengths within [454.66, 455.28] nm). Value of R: 3.71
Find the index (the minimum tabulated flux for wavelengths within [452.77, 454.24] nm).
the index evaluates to 2.706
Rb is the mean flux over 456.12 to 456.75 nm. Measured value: 3.29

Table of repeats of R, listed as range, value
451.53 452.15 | 3.663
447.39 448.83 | 4.041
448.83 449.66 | 3.577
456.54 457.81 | 3.819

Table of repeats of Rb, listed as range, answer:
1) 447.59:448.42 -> 3.12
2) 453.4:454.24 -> 3.4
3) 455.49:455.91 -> 2.88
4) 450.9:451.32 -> 3.43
